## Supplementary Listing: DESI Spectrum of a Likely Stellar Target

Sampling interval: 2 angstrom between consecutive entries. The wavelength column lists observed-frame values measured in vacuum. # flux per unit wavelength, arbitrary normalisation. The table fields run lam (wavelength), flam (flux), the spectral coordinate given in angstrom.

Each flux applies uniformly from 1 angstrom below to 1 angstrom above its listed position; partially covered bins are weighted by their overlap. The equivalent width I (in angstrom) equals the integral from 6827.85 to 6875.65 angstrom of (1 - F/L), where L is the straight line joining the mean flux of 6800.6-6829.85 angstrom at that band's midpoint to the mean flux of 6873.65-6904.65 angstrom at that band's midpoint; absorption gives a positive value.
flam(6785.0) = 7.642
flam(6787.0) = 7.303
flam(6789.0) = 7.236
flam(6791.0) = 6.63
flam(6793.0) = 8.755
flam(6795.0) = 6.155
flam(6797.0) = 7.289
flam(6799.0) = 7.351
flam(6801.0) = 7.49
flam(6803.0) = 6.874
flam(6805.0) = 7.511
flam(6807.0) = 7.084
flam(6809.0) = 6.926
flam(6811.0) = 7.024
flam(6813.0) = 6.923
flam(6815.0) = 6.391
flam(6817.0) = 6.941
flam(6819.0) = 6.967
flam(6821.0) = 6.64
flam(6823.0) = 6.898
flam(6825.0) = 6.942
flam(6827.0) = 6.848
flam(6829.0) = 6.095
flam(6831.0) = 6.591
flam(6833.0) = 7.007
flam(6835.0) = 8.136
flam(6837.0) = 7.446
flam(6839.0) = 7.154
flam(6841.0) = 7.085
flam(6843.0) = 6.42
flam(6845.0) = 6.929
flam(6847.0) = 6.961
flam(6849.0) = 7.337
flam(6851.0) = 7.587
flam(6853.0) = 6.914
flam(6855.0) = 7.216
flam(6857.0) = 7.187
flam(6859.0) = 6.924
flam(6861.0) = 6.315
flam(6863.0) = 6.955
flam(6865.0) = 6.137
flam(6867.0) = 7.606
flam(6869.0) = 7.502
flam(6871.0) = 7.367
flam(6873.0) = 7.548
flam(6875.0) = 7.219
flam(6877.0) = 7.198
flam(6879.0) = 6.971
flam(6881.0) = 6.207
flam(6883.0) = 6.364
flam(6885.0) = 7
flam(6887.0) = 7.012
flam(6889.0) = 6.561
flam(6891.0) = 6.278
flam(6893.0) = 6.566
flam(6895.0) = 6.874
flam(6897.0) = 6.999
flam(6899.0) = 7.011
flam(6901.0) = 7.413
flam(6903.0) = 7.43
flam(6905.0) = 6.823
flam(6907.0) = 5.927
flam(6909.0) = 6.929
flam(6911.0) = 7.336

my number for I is -1.24 angstrom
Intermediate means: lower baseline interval 6.9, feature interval 7.07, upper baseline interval 6.88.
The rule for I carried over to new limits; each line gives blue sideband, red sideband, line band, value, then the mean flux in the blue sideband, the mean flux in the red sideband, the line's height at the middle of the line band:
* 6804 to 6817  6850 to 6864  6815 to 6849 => 0.27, 6.97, 7.01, 6.99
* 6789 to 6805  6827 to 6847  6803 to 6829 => 0.82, 7.24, 6.98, 7.11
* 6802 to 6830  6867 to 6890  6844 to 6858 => -0.42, 6.86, 7.02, 6.95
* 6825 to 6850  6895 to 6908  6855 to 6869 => 0.09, 7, 6.93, 6.97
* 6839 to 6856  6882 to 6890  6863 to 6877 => -0.69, 7.06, 6.73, 6.87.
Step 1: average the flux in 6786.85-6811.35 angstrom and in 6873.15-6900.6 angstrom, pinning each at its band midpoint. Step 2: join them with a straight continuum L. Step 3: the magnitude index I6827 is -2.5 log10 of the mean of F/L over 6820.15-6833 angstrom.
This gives 0.06 mag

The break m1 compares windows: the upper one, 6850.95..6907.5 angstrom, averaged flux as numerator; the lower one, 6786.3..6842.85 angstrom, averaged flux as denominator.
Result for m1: 0.98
